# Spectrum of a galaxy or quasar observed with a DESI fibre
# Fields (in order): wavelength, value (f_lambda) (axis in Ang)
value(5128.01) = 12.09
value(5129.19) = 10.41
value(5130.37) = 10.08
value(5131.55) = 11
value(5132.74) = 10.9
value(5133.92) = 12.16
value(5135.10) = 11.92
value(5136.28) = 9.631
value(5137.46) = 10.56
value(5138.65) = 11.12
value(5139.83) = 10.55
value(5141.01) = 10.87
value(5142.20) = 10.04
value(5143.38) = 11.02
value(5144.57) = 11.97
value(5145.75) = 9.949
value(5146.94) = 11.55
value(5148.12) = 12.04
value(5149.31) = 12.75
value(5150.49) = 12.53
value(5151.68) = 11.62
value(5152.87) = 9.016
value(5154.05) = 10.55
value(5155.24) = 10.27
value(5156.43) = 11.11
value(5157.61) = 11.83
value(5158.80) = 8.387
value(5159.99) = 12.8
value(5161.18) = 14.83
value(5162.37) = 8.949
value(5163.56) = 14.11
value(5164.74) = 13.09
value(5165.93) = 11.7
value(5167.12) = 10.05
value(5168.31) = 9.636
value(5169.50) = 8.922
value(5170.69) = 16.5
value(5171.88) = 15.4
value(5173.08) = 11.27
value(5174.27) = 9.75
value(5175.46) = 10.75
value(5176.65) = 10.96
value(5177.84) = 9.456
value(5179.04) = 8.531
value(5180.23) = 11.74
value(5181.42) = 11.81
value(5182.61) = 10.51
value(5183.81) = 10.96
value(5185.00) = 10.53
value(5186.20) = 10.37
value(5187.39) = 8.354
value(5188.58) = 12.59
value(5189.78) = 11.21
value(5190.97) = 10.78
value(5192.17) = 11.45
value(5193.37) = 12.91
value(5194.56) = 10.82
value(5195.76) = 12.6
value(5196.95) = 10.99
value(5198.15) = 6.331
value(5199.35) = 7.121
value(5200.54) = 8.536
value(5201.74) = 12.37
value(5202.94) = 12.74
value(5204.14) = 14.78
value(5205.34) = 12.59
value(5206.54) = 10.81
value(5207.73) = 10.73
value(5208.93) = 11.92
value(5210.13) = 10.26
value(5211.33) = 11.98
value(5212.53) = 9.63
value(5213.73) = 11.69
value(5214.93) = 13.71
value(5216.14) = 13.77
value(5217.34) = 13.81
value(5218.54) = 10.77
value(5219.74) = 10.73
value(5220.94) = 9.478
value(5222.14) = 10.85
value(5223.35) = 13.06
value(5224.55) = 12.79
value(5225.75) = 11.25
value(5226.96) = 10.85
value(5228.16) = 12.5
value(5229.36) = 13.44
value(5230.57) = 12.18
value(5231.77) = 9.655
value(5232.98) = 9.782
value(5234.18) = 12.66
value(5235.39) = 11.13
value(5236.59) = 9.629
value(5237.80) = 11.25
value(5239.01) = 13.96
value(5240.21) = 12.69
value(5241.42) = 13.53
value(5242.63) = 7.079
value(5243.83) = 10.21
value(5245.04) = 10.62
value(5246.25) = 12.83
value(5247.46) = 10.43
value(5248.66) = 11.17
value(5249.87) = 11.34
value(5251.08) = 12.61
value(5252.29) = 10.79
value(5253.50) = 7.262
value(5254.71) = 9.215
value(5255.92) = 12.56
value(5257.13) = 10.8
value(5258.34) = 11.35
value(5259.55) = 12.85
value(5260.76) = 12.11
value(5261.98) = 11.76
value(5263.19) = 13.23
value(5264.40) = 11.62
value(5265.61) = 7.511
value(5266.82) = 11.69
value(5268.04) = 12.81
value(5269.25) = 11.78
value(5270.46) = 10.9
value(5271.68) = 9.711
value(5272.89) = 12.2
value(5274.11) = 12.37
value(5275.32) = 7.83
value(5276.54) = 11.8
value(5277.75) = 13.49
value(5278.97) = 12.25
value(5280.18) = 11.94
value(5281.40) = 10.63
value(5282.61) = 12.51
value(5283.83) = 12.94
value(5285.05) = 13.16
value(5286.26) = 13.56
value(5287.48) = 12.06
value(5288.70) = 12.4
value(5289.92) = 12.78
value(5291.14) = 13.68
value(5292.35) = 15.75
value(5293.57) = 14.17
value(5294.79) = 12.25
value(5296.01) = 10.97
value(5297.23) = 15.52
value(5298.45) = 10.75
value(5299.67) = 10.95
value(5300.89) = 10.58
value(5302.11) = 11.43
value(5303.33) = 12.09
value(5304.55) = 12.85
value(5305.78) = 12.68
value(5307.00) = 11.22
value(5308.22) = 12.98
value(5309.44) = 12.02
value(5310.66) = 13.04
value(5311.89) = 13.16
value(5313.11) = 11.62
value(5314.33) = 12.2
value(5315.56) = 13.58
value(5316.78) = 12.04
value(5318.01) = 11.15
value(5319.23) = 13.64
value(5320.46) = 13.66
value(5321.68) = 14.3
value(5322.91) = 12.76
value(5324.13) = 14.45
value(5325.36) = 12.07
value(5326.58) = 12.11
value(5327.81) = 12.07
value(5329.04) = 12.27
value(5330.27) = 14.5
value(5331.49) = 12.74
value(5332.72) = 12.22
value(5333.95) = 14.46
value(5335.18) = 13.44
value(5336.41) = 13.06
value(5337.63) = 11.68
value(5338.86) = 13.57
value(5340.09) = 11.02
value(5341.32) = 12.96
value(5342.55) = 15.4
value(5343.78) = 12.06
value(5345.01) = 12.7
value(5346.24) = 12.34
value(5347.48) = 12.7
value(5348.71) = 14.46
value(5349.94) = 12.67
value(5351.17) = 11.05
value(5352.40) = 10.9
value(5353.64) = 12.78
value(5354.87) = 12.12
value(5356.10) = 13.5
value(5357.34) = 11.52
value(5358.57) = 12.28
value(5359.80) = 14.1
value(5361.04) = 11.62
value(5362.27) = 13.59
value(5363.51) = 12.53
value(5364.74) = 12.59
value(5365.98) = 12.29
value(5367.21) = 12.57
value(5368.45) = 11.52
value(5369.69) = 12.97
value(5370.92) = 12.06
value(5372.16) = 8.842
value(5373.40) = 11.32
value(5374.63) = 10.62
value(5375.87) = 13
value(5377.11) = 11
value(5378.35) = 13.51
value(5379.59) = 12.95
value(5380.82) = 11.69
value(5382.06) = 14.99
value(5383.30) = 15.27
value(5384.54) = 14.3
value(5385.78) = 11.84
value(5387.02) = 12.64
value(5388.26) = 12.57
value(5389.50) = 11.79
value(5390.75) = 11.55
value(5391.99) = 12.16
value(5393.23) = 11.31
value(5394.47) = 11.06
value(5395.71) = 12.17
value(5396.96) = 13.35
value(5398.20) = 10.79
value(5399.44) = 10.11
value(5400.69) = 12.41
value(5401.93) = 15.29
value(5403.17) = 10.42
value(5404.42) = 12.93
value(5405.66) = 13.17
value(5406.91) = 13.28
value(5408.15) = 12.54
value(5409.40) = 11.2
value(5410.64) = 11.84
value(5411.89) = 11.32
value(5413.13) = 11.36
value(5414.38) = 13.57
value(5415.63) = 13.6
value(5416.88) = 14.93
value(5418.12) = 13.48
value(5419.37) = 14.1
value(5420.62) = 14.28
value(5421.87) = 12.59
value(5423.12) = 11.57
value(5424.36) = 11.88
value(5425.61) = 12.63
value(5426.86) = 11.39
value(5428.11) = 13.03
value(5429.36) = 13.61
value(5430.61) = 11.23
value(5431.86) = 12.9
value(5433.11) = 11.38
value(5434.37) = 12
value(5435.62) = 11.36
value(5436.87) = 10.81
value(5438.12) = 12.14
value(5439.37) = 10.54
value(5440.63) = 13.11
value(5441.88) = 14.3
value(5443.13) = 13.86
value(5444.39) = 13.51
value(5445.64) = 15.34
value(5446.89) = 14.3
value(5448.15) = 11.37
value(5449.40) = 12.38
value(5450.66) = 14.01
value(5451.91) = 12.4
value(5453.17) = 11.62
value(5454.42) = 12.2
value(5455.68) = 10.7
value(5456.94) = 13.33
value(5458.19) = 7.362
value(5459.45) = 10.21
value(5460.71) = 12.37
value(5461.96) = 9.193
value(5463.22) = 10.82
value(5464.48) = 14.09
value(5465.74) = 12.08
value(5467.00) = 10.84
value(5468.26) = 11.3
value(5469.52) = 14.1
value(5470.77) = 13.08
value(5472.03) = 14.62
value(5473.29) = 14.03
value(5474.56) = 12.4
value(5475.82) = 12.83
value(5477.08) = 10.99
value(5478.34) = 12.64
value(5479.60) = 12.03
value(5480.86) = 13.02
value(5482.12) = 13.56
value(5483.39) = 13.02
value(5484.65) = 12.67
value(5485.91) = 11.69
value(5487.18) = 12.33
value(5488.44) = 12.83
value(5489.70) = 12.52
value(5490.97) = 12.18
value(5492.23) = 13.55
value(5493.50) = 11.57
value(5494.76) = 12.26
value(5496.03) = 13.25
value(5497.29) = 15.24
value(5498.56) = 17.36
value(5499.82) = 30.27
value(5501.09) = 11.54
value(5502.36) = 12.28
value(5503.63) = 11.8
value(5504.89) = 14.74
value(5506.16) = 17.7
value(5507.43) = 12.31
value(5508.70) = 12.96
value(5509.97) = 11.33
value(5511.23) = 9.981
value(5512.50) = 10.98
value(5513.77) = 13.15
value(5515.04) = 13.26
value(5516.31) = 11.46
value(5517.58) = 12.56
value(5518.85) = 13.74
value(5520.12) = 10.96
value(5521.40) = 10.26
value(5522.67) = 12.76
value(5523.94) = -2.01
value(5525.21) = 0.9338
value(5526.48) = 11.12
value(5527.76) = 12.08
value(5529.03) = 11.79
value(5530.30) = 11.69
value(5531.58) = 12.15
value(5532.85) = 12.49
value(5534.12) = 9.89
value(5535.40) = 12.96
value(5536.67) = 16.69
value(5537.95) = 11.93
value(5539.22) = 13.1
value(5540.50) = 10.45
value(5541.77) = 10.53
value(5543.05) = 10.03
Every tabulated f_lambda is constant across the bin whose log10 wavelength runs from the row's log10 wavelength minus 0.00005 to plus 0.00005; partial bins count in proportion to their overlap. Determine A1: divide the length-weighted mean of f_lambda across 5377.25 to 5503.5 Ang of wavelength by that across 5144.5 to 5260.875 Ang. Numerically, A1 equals 1.1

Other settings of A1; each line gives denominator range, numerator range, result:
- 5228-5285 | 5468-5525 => 1.12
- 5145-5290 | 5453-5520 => 1.13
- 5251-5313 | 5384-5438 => 1.04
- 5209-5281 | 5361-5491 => 1.09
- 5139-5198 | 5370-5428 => 1.11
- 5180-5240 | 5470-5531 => 1.10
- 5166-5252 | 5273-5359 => 1.12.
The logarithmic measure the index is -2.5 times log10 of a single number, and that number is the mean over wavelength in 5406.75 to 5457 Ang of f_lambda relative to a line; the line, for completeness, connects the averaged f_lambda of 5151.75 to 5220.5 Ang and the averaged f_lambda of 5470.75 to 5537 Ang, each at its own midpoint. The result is -0.03 mag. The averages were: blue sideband 11.2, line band 12.6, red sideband 12.5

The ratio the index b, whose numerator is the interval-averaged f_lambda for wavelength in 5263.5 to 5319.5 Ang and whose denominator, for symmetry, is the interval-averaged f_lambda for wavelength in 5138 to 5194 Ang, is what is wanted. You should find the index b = 1.1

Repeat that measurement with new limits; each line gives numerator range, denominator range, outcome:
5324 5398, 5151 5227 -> 1.11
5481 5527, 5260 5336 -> 1.01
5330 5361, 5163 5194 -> 1.13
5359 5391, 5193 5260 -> 1.10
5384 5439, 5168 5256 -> 1.10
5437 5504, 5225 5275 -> 1.14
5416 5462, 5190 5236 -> 1.09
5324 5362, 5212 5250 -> 1.10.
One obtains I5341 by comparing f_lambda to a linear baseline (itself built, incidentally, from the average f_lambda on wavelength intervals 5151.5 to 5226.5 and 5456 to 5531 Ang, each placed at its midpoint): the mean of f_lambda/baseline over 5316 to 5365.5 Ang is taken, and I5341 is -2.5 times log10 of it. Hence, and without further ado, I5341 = -0.09 mag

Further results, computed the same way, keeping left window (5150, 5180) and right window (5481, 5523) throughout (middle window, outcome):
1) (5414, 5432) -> -0.01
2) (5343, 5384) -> 0.00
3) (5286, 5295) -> -0.12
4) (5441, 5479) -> 0.05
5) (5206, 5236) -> 0.00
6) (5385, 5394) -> 0.05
